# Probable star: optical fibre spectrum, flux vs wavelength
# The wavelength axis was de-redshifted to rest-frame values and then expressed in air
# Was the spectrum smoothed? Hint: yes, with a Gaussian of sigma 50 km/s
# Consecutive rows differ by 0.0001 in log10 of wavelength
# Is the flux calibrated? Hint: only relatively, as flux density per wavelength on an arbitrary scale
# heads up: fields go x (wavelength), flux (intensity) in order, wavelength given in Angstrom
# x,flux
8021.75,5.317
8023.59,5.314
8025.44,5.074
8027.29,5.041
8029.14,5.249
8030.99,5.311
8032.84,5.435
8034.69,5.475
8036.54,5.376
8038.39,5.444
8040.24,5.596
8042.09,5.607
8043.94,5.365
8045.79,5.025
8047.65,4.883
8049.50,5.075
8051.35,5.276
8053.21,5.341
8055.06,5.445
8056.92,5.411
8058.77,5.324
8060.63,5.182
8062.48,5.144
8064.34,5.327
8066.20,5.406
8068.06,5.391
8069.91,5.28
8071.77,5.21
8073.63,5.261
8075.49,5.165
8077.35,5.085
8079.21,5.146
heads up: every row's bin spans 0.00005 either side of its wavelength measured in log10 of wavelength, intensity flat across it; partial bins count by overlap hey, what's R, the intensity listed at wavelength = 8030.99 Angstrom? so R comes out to 5.311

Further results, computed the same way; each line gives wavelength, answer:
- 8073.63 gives 5.261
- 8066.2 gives 5.406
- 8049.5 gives 5.075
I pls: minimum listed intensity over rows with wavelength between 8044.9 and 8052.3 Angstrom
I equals 4.883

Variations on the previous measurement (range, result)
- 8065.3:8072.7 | 5.21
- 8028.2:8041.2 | 5.249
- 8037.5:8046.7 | 5.025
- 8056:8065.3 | 5.144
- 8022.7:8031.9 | 5.041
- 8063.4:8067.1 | 5.327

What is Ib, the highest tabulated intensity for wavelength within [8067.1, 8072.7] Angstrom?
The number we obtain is 5.391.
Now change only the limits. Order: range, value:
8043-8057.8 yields 5.445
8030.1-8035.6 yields 5.475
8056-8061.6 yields 5.411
